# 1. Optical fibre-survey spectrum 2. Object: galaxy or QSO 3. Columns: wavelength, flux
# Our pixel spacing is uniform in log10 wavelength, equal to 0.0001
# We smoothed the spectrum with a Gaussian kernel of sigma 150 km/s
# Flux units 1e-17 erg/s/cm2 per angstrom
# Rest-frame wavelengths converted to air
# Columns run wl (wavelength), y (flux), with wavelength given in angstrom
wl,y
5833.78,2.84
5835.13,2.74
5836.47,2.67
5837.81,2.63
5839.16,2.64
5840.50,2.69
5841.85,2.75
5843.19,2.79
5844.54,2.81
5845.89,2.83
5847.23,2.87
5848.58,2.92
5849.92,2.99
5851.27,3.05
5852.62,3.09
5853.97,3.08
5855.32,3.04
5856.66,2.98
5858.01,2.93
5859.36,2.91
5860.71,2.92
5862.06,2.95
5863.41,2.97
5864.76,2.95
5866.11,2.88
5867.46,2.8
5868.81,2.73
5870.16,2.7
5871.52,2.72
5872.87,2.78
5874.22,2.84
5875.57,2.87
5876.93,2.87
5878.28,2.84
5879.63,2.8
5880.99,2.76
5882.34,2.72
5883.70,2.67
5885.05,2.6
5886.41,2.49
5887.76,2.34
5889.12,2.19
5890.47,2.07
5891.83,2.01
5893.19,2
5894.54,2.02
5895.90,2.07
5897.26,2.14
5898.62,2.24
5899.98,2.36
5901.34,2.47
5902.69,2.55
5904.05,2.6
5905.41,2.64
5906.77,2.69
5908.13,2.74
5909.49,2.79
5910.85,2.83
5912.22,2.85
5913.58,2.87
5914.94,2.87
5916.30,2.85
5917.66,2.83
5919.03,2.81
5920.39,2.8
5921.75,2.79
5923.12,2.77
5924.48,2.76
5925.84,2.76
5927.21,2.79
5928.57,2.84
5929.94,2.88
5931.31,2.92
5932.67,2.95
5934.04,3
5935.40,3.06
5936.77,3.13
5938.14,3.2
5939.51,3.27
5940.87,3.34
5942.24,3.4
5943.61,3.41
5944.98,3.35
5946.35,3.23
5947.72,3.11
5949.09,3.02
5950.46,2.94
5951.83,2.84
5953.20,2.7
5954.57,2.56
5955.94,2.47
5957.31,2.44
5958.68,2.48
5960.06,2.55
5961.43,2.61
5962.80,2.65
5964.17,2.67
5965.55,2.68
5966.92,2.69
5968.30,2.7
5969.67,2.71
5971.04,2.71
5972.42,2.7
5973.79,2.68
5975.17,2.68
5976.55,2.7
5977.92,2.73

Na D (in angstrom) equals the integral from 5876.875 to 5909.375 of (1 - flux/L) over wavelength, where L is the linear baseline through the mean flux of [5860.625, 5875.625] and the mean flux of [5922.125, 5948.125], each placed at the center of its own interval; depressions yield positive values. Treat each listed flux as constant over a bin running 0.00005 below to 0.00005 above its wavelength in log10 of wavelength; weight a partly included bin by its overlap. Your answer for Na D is 5.2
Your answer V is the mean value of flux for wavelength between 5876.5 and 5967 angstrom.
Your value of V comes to 2.73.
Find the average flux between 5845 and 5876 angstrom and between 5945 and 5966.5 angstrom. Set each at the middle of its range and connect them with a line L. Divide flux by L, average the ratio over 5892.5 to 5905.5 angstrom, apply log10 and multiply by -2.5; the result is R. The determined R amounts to 0.23 mag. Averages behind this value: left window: 2.9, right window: 2.75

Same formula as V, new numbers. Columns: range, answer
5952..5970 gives 2.61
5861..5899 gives 2.58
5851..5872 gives 2.92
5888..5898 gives 2.08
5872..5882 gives 2.82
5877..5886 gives 2.73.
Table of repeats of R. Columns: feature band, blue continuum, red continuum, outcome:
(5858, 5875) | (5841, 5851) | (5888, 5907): -0.09 mag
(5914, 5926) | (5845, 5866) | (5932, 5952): 0.11 mag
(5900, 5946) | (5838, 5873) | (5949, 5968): -0.07 mag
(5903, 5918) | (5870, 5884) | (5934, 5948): 0.09 mag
